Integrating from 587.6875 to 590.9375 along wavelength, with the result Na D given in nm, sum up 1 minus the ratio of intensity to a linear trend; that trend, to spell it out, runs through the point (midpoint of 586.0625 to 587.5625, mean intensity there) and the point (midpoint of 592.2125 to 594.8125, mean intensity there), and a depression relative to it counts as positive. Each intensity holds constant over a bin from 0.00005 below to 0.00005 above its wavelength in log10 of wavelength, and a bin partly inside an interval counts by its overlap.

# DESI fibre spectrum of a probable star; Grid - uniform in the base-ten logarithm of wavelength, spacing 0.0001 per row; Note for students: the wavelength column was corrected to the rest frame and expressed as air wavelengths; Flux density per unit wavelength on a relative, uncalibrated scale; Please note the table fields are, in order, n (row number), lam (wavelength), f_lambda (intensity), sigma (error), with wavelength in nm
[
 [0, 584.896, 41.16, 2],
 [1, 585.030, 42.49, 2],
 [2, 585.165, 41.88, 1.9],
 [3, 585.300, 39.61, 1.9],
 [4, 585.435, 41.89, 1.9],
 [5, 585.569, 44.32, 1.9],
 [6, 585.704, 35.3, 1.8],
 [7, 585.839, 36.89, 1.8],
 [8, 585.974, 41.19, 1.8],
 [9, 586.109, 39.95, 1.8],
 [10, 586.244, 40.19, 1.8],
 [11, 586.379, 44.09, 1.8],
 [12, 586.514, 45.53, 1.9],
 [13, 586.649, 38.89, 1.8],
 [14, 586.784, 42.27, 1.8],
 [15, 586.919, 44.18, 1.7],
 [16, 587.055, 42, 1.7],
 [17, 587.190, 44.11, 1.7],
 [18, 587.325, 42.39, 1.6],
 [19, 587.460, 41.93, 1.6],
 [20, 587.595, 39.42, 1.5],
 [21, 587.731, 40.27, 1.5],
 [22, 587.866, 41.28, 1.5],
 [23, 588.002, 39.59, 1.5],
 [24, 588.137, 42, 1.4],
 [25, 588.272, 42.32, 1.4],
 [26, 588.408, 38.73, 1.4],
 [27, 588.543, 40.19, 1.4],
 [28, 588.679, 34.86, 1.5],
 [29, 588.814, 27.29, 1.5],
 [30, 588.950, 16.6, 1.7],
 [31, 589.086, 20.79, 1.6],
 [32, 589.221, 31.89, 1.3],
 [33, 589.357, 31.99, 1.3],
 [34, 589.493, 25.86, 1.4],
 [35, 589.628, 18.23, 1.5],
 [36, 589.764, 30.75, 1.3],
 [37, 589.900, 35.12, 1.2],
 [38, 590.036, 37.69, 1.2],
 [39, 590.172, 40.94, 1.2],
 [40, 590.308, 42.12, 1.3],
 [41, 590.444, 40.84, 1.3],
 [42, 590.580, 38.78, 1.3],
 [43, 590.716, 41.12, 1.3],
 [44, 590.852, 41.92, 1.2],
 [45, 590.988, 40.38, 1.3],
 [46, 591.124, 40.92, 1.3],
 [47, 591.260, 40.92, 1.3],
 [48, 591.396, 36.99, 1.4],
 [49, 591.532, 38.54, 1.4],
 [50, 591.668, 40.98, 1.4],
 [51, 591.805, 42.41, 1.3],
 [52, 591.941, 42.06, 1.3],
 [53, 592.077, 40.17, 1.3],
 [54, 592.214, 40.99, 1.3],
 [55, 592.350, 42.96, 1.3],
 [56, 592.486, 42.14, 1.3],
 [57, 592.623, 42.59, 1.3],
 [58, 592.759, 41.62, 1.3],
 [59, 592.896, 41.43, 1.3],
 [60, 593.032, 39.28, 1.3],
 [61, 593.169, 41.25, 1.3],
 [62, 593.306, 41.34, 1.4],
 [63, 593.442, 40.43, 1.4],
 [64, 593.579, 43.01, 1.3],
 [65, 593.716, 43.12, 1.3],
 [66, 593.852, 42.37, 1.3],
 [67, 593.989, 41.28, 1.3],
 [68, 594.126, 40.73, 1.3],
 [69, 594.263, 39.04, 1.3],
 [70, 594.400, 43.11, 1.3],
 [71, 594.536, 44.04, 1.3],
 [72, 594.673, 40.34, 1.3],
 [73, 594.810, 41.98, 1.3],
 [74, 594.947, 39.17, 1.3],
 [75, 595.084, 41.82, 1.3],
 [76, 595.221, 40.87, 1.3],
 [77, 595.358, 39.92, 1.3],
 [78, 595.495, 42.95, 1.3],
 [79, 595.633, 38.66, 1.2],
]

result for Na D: 0.54 nm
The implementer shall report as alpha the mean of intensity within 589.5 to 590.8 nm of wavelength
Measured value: 35.8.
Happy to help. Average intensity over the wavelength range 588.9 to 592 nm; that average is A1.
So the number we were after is 35.7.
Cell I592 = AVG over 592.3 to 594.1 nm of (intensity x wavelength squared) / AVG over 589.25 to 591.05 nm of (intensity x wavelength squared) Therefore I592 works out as 1.18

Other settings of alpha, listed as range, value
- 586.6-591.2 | 37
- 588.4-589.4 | 29.7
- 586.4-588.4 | 41.8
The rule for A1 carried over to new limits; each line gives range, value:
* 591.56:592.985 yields 41.6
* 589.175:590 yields 29.2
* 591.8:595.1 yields 41.5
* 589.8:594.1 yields 40.8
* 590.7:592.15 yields 40.6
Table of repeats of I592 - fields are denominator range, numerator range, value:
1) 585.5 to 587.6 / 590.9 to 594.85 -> 1.02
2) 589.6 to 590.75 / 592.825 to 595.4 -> 1.14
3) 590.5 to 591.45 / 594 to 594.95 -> 1.04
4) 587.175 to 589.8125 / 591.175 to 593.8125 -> 1.22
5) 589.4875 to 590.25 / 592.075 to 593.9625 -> 1.31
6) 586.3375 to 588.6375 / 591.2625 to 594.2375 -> 1.01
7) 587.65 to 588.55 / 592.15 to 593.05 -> 1.04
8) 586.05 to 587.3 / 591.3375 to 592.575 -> 0.98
